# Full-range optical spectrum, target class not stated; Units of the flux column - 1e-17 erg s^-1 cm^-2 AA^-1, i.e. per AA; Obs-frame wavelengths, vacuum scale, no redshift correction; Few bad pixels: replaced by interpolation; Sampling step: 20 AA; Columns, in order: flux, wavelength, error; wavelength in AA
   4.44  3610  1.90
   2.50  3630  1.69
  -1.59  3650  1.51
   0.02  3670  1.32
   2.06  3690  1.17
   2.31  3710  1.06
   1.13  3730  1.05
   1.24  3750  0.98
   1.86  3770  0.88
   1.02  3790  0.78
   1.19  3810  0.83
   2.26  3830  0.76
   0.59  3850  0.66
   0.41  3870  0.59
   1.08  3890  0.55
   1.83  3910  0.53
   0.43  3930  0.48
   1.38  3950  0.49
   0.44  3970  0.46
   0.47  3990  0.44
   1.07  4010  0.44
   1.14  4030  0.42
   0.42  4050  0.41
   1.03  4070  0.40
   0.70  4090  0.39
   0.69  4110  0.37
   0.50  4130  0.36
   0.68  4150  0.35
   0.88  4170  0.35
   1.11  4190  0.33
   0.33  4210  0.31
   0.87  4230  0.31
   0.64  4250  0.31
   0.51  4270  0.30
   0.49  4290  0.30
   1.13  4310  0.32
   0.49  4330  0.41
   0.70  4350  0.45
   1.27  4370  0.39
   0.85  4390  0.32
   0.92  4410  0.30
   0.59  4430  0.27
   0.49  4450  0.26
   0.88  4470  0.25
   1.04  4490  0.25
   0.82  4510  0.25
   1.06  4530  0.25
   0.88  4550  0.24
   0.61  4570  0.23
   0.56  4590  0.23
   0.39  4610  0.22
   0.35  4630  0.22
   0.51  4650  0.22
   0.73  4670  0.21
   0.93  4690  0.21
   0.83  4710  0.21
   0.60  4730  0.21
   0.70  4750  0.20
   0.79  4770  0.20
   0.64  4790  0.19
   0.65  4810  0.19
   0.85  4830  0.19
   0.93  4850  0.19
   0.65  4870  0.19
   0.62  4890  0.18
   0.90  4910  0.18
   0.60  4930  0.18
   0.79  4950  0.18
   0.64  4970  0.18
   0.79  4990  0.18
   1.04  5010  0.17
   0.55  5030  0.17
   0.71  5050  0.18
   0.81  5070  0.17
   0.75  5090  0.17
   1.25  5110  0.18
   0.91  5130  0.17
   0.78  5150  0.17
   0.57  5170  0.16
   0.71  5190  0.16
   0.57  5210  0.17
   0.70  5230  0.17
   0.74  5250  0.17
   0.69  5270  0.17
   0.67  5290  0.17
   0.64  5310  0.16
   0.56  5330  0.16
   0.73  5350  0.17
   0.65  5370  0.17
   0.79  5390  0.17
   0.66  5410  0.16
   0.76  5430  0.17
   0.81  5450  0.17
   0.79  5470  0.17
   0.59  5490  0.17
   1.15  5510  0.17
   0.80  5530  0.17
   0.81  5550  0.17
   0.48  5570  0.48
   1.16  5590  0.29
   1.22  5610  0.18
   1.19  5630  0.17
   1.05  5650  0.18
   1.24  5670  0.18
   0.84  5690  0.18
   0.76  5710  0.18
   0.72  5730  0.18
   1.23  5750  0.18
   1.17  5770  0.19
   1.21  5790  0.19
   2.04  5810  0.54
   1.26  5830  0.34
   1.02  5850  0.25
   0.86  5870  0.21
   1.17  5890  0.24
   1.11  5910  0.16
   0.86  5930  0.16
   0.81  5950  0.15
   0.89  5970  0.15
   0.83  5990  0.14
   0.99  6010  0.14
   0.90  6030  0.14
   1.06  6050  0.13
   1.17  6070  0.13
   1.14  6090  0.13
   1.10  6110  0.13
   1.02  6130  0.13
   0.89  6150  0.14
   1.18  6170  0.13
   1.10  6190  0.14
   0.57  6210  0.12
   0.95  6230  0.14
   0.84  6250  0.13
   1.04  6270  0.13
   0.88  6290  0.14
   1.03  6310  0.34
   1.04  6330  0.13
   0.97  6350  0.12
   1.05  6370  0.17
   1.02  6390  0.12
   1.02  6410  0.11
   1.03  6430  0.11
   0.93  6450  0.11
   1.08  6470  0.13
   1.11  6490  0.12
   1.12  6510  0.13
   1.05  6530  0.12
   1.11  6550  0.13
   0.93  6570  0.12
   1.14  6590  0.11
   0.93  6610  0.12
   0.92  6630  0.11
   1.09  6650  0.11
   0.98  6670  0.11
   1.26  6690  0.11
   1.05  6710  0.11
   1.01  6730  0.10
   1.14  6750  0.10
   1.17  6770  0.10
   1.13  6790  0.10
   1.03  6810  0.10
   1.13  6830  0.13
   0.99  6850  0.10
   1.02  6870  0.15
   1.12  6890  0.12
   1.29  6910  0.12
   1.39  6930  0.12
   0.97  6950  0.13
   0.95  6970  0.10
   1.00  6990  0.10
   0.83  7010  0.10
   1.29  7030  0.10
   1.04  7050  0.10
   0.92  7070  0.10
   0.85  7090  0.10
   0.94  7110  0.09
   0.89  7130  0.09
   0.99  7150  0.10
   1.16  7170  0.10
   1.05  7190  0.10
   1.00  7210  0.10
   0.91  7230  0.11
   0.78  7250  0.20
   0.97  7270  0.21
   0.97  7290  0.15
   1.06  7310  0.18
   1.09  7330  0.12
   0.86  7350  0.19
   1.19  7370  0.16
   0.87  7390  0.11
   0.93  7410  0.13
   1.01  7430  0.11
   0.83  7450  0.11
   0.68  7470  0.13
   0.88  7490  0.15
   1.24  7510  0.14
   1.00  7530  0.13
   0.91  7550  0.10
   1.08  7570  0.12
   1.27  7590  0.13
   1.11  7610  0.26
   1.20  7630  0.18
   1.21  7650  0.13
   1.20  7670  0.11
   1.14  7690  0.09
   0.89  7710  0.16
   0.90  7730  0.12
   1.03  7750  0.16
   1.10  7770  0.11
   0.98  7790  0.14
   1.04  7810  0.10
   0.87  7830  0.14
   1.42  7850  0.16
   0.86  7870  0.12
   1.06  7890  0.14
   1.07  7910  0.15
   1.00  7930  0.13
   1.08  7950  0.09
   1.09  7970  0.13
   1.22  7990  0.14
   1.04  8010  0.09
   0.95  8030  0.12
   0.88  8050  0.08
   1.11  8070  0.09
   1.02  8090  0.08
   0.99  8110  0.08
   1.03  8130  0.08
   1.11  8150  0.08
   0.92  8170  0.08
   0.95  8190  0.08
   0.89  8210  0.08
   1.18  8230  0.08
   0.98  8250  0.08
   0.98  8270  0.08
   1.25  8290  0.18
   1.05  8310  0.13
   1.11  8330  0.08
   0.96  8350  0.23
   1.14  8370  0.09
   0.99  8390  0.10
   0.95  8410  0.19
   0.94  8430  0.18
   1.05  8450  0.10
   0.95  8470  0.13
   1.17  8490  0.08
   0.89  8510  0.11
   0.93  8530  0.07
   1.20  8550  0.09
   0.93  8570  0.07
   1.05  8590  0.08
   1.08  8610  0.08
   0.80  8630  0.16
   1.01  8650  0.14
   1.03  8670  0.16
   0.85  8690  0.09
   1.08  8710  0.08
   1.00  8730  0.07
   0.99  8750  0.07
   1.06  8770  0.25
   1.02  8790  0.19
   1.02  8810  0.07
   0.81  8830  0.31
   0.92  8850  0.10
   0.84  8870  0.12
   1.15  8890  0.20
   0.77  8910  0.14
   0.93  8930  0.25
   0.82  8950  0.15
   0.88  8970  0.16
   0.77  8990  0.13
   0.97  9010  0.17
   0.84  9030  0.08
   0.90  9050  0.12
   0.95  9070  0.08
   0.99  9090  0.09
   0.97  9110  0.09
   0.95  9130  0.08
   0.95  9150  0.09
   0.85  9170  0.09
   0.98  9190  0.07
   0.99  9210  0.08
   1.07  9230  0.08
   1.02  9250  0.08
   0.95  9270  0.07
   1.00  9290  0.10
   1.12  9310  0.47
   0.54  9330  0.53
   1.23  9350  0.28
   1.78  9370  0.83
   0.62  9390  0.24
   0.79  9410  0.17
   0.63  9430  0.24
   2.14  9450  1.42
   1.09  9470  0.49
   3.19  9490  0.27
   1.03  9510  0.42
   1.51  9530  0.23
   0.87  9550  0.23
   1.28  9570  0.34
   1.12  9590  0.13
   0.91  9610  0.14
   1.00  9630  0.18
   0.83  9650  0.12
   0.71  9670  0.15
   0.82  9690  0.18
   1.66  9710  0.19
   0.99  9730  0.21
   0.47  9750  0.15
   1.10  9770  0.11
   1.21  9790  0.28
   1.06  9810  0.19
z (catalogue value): 0.45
